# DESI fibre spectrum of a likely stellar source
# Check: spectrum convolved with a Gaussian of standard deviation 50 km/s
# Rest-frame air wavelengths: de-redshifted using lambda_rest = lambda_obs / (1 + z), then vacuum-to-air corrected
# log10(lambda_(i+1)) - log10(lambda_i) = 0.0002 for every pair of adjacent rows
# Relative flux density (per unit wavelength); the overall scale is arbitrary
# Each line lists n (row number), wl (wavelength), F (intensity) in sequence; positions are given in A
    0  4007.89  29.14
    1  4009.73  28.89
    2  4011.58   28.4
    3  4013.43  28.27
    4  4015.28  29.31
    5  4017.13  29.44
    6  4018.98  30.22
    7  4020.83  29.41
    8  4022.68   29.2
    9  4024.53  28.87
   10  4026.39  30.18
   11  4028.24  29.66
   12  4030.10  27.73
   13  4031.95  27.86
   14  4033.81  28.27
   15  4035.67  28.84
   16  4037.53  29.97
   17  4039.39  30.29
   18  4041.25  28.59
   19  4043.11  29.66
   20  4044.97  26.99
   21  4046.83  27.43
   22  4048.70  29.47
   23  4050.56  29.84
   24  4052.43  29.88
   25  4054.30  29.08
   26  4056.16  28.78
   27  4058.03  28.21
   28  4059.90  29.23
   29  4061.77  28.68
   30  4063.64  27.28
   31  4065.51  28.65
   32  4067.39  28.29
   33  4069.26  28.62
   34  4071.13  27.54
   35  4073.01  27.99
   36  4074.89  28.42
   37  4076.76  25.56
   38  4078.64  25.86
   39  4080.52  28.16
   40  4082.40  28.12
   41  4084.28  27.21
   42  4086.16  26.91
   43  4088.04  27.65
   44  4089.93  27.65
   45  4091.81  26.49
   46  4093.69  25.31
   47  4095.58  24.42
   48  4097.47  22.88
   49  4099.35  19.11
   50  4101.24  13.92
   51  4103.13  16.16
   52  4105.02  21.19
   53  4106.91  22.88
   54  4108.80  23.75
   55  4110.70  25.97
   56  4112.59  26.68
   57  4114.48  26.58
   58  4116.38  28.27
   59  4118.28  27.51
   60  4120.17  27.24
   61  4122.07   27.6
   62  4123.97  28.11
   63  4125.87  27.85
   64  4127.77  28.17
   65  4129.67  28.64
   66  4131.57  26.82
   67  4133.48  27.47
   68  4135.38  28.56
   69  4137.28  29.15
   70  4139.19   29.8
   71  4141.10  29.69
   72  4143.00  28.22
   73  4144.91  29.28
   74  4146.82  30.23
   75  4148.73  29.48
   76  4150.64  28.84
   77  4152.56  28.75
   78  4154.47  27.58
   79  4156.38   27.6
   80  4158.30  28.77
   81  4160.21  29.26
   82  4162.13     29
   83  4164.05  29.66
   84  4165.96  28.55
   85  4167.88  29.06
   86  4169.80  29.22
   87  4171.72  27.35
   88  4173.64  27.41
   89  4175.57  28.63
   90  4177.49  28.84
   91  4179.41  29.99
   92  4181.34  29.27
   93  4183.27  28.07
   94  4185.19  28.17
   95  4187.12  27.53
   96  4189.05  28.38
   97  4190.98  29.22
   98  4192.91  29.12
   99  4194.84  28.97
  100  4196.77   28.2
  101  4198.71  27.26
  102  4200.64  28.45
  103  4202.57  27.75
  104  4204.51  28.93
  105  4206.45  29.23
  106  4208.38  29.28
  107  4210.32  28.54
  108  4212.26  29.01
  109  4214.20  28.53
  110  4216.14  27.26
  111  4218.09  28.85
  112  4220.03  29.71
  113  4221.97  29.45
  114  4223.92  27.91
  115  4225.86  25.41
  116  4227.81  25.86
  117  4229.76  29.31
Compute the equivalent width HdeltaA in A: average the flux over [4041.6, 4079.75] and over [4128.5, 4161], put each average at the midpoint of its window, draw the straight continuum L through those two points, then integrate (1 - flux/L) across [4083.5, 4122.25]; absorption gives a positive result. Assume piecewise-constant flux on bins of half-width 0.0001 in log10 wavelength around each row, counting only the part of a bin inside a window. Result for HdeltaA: 5.5 A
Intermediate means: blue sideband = 28.3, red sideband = 28.7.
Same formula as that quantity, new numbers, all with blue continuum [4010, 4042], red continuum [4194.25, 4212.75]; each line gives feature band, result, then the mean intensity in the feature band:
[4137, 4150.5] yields -0.31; 29.4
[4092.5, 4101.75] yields 2.33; 21.6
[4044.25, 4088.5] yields 1.34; 28.1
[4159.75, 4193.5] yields -0.08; 28.7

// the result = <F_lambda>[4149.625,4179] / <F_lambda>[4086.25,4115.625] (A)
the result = 1.22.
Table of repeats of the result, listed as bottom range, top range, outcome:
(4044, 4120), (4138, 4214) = 1.09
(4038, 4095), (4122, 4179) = 1.02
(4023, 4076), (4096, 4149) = 0.91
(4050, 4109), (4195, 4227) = 1.09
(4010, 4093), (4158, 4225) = 1.01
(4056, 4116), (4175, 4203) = 1.11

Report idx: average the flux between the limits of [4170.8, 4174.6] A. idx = 27.4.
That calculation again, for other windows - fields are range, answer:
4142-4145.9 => 28.8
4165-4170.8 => 29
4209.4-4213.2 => 28.8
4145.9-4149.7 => 29.9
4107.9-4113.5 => 25.5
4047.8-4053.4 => 29.7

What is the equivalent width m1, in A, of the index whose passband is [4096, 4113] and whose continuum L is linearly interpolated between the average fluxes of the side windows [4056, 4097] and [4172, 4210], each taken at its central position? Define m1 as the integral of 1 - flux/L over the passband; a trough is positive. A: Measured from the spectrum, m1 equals 3.9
